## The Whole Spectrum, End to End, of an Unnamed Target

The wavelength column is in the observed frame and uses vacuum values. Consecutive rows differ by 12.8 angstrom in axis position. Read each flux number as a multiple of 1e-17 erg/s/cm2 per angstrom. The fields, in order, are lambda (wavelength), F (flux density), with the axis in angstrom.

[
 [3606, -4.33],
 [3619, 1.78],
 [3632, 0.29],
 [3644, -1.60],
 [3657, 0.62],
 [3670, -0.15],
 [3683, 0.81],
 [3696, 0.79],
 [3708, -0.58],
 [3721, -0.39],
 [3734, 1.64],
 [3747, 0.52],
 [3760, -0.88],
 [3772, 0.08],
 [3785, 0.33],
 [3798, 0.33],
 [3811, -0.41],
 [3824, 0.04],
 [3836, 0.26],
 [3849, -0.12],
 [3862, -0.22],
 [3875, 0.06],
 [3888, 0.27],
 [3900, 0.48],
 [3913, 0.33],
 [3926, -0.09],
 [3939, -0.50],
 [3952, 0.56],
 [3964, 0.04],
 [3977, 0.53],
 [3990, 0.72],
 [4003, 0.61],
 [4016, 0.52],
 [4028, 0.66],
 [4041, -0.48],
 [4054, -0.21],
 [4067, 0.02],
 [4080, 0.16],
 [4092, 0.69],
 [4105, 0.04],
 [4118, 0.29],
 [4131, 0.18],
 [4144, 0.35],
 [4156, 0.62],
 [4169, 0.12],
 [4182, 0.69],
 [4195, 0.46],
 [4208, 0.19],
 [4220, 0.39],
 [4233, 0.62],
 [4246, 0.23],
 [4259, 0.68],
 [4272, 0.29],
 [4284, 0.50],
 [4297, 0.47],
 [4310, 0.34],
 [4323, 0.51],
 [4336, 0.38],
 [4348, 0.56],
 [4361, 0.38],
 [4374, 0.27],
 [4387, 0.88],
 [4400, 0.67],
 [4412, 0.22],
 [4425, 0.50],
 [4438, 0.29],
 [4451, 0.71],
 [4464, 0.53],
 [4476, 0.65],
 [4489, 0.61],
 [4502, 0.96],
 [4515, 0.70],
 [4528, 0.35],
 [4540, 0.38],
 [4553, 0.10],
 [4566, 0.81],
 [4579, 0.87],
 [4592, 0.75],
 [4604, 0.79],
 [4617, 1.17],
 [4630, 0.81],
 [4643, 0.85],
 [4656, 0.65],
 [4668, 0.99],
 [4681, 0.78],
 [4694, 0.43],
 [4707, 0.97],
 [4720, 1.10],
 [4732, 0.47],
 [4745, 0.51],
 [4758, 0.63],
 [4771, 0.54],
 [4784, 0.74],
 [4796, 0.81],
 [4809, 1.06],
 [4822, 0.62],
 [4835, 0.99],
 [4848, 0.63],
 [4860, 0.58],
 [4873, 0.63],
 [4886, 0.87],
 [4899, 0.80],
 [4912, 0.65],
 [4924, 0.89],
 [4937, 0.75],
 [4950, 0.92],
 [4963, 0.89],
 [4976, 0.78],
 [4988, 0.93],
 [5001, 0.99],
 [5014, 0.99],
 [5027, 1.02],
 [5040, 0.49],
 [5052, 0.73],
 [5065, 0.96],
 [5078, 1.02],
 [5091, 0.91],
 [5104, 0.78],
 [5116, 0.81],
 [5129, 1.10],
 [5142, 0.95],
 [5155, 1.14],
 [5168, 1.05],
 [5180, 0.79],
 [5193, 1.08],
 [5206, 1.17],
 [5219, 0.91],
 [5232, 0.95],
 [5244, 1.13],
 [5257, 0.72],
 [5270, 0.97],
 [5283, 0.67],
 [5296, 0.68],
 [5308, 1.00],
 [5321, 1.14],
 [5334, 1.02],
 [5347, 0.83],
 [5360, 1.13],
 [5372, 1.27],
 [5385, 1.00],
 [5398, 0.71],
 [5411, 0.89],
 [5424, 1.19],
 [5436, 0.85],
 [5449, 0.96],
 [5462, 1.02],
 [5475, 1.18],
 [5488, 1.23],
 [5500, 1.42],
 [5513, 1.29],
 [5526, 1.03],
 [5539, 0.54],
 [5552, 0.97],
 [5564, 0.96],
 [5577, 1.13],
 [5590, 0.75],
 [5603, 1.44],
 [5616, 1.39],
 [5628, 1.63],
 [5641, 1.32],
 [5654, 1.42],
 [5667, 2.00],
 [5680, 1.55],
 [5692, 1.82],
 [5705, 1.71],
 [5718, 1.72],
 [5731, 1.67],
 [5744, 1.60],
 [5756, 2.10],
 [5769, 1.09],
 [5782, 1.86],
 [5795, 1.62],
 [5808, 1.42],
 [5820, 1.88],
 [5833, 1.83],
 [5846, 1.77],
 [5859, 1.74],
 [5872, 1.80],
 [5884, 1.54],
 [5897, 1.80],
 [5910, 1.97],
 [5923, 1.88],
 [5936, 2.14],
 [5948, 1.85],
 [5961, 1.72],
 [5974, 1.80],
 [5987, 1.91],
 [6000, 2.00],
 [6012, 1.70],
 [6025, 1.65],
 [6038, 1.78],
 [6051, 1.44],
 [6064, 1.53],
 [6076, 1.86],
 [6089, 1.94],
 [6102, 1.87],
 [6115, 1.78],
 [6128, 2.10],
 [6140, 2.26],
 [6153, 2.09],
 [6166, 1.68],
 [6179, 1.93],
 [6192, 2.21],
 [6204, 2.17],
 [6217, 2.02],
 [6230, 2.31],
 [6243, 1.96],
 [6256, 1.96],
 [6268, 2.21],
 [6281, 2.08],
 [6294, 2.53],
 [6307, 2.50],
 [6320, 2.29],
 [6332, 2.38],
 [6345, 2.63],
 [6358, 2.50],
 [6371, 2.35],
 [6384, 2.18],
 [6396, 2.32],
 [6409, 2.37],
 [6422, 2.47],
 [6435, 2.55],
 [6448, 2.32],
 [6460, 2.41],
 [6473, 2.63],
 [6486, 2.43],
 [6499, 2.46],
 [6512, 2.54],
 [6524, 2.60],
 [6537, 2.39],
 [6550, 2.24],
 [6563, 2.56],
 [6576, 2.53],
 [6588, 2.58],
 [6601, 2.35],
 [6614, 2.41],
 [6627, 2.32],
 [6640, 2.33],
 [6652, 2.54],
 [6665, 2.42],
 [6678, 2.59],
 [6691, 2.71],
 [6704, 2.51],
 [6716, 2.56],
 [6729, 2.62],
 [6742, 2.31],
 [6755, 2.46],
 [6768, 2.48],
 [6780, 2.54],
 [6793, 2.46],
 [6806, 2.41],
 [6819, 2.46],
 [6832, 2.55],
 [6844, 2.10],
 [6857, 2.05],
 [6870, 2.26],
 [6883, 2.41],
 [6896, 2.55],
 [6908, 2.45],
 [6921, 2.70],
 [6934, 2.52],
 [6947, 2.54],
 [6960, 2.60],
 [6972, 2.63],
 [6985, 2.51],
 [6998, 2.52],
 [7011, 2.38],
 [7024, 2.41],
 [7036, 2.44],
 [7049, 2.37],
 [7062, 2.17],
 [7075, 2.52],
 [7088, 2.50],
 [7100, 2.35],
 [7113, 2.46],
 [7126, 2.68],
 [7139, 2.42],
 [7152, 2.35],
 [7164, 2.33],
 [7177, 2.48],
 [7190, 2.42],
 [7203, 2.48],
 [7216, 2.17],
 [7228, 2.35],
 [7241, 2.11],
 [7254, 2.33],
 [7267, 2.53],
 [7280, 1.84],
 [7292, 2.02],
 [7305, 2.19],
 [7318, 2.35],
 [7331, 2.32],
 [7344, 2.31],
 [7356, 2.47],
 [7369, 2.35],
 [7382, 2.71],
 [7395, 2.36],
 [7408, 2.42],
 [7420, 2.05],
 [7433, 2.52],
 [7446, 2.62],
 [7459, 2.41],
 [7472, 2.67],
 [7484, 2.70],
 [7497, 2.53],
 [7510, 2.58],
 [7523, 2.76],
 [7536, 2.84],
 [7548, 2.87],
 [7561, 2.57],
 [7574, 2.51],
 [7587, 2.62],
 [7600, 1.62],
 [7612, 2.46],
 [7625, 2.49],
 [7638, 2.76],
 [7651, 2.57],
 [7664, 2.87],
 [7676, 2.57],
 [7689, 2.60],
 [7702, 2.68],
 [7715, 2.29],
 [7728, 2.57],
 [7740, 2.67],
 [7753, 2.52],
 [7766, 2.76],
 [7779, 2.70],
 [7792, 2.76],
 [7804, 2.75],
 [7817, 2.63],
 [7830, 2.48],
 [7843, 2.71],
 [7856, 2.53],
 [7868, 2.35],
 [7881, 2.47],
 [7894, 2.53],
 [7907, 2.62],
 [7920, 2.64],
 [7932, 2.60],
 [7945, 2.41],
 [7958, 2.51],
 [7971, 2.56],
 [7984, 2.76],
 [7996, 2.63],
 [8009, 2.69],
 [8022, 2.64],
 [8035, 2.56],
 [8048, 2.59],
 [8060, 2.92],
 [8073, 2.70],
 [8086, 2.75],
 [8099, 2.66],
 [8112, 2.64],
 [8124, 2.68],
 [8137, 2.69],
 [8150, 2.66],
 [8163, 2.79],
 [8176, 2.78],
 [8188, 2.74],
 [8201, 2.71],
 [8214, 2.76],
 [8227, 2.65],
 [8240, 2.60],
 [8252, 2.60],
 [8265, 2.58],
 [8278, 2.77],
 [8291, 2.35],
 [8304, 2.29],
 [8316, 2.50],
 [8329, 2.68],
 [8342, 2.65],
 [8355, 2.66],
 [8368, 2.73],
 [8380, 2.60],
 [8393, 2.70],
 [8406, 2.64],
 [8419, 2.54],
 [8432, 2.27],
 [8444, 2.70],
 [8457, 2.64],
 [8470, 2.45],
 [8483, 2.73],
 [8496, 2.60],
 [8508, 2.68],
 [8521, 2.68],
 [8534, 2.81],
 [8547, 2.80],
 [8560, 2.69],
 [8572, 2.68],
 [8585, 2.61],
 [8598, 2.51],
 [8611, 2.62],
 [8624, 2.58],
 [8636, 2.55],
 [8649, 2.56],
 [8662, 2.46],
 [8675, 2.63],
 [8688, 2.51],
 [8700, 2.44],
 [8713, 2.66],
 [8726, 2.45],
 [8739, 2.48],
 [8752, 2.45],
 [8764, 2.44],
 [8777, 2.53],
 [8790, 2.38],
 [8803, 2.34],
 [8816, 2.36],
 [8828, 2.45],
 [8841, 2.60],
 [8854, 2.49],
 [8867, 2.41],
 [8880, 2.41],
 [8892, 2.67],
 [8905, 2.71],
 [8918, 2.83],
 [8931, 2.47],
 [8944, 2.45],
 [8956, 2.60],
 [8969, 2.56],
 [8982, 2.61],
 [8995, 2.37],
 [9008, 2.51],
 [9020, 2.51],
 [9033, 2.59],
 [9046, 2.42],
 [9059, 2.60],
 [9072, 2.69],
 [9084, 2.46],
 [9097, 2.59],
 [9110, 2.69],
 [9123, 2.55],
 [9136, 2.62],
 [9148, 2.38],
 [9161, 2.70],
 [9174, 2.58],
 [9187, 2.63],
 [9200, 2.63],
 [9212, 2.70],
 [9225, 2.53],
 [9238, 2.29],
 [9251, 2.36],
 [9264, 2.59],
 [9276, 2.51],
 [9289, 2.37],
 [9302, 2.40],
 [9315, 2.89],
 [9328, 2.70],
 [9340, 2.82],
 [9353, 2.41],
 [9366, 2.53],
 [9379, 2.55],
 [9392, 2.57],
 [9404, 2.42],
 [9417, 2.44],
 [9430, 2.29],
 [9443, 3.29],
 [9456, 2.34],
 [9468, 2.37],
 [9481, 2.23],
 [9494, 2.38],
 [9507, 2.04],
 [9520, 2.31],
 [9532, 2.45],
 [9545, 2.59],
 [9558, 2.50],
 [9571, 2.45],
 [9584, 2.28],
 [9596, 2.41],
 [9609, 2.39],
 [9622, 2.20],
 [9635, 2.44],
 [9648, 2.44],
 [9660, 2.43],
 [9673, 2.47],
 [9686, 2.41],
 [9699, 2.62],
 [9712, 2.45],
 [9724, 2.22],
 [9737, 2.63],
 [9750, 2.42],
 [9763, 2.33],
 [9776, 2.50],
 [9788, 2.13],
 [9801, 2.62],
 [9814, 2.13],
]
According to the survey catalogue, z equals 0.408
